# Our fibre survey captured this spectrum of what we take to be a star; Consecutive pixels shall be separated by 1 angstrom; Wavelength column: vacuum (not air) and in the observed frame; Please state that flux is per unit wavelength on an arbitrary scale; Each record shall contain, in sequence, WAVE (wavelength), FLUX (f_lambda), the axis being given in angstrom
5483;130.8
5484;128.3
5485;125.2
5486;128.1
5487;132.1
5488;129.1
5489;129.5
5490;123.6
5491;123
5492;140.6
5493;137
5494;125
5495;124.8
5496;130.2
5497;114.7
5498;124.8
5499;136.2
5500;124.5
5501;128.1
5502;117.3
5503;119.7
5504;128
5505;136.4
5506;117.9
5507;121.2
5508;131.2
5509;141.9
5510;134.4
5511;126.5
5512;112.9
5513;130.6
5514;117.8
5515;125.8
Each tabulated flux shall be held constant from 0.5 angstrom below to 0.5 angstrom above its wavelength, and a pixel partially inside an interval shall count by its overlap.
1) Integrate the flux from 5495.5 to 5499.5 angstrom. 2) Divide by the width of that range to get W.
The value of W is 126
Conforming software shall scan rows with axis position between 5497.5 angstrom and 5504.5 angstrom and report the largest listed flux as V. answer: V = 136.2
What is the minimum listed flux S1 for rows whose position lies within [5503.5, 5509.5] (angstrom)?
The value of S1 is 117.9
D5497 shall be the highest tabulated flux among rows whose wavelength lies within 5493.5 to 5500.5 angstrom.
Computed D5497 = 136.2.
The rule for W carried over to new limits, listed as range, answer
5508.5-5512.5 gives 129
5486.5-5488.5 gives 131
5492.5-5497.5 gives 126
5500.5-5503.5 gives 122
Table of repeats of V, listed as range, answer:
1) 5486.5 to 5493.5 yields 140.6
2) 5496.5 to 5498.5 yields 124.8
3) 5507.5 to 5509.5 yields 141.9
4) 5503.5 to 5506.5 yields 136.4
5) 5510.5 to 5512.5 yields 126.5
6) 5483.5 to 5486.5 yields 128.3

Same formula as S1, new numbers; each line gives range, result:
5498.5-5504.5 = 117.3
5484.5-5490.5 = 123.6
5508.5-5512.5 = 112.9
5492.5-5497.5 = 114.7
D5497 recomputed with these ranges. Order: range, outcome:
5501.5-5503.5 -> 119.7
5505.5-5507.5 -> 121.2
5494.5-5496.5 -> 130.2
